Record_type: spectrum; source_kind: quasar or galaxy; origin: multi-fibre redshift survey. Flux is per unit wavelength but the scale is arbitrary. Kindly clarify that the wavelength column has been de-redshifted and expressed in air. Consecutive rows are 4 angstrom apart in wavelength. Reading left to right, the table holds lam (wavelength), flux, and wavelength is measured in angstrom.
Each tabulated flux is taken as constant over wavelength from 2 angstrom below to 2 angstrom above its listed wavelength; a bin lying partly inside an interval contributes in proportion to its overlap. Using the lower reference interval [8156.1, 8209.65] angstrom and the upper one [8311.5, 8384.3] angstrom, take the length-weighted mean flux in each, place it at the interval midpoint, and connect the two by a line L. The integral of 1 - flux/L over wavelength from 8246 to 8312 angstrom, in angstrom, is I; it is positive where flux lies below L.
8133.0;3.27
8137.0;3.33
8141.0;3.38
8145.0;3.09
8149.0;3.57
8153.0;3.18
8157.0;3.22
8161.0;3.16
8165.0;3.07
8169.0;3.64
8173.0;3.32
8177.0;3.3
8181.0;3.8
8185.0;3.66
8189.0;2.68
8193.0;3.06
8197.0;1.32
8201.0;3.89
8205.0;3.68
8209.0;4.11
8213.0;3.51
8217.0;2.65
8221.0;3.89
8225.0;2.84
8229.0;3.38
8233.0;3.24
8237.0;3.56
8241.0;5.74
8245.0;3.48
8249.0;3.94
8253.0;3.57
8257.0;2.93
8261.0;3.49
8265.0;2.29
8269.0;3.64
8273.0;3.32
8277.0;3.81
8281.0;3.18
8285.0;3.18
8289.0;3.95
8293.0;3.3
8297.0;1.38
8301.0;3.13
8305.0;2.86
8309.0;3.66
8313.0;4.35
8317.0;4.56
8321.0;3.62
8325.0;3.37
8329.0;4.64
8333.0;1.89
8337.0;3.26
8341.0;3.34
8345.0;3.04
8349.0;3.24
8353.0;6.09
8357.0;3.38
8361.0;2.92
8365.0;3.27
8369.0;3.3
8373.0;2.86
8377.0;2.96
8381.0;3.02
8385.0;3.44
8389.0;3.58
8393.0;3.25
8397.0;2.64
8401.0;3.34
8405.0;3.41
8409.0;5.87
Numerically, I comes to 2.9 angstrom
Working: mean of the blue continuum 3.26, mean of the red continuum 3.5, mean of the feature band 3.25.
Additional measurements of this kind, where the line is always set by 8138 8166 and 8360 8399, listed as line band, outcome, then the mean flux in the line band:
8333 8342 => 0.5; 2.98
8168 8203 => 0.6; 3.17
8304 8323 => -4.2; 3.86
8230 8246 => -4.0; 4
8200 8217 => -2.3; 3.66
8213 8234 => -0.1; 3.23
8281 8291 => -1.0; 3.49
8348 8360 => -4.1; 4.21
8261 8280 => -0.6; 3.28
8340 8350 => -0.1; 3.19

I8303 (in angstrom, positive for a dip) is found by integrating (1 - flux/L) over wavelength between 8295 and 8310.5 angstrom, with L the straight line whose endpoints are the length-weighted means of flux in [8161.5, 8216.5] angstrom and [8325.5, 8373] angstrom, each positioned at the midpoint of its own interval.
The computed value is 3.1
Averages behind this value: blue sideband 3.29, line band 2.73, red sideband 3.46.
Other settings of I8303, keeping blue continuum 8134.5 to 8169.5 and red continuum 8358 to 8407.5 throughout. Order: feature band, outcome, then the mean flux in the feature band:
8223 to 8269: -3.6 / 3.5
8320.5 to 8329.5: -1.6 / 3.79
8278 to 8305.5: 1.7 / 3.03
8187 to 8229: 1.1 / 3.17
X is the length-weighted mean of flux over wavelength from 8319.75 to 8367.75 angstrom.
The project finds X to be 3.5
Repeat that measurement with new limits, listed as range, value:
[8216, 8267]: 3.48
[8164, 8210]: 3.28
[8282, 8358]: 3.48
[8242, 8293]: 3.44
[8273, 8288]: 3.42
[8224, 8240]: 3.44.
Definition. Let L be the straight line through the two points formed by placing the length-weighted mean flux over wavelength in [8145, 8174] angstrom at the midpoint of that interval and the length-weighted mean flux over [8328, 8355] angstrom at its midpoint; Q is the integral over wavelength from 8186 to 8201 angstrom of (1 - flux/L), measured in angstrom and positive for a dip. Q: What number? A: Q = 3.16 angstrom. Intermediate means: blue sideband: 3.29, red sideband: 3.61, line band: 2.65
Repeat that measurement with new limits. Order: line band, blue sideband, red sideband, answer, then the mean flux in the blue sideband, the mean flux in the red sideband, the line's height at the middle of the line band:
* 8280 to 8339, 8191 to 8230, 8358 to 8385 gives -3.97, 3.23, 3.1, 3.15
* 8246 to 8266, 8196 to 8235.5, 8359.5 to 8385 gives -0.33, 3.3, 3.09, 3.25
